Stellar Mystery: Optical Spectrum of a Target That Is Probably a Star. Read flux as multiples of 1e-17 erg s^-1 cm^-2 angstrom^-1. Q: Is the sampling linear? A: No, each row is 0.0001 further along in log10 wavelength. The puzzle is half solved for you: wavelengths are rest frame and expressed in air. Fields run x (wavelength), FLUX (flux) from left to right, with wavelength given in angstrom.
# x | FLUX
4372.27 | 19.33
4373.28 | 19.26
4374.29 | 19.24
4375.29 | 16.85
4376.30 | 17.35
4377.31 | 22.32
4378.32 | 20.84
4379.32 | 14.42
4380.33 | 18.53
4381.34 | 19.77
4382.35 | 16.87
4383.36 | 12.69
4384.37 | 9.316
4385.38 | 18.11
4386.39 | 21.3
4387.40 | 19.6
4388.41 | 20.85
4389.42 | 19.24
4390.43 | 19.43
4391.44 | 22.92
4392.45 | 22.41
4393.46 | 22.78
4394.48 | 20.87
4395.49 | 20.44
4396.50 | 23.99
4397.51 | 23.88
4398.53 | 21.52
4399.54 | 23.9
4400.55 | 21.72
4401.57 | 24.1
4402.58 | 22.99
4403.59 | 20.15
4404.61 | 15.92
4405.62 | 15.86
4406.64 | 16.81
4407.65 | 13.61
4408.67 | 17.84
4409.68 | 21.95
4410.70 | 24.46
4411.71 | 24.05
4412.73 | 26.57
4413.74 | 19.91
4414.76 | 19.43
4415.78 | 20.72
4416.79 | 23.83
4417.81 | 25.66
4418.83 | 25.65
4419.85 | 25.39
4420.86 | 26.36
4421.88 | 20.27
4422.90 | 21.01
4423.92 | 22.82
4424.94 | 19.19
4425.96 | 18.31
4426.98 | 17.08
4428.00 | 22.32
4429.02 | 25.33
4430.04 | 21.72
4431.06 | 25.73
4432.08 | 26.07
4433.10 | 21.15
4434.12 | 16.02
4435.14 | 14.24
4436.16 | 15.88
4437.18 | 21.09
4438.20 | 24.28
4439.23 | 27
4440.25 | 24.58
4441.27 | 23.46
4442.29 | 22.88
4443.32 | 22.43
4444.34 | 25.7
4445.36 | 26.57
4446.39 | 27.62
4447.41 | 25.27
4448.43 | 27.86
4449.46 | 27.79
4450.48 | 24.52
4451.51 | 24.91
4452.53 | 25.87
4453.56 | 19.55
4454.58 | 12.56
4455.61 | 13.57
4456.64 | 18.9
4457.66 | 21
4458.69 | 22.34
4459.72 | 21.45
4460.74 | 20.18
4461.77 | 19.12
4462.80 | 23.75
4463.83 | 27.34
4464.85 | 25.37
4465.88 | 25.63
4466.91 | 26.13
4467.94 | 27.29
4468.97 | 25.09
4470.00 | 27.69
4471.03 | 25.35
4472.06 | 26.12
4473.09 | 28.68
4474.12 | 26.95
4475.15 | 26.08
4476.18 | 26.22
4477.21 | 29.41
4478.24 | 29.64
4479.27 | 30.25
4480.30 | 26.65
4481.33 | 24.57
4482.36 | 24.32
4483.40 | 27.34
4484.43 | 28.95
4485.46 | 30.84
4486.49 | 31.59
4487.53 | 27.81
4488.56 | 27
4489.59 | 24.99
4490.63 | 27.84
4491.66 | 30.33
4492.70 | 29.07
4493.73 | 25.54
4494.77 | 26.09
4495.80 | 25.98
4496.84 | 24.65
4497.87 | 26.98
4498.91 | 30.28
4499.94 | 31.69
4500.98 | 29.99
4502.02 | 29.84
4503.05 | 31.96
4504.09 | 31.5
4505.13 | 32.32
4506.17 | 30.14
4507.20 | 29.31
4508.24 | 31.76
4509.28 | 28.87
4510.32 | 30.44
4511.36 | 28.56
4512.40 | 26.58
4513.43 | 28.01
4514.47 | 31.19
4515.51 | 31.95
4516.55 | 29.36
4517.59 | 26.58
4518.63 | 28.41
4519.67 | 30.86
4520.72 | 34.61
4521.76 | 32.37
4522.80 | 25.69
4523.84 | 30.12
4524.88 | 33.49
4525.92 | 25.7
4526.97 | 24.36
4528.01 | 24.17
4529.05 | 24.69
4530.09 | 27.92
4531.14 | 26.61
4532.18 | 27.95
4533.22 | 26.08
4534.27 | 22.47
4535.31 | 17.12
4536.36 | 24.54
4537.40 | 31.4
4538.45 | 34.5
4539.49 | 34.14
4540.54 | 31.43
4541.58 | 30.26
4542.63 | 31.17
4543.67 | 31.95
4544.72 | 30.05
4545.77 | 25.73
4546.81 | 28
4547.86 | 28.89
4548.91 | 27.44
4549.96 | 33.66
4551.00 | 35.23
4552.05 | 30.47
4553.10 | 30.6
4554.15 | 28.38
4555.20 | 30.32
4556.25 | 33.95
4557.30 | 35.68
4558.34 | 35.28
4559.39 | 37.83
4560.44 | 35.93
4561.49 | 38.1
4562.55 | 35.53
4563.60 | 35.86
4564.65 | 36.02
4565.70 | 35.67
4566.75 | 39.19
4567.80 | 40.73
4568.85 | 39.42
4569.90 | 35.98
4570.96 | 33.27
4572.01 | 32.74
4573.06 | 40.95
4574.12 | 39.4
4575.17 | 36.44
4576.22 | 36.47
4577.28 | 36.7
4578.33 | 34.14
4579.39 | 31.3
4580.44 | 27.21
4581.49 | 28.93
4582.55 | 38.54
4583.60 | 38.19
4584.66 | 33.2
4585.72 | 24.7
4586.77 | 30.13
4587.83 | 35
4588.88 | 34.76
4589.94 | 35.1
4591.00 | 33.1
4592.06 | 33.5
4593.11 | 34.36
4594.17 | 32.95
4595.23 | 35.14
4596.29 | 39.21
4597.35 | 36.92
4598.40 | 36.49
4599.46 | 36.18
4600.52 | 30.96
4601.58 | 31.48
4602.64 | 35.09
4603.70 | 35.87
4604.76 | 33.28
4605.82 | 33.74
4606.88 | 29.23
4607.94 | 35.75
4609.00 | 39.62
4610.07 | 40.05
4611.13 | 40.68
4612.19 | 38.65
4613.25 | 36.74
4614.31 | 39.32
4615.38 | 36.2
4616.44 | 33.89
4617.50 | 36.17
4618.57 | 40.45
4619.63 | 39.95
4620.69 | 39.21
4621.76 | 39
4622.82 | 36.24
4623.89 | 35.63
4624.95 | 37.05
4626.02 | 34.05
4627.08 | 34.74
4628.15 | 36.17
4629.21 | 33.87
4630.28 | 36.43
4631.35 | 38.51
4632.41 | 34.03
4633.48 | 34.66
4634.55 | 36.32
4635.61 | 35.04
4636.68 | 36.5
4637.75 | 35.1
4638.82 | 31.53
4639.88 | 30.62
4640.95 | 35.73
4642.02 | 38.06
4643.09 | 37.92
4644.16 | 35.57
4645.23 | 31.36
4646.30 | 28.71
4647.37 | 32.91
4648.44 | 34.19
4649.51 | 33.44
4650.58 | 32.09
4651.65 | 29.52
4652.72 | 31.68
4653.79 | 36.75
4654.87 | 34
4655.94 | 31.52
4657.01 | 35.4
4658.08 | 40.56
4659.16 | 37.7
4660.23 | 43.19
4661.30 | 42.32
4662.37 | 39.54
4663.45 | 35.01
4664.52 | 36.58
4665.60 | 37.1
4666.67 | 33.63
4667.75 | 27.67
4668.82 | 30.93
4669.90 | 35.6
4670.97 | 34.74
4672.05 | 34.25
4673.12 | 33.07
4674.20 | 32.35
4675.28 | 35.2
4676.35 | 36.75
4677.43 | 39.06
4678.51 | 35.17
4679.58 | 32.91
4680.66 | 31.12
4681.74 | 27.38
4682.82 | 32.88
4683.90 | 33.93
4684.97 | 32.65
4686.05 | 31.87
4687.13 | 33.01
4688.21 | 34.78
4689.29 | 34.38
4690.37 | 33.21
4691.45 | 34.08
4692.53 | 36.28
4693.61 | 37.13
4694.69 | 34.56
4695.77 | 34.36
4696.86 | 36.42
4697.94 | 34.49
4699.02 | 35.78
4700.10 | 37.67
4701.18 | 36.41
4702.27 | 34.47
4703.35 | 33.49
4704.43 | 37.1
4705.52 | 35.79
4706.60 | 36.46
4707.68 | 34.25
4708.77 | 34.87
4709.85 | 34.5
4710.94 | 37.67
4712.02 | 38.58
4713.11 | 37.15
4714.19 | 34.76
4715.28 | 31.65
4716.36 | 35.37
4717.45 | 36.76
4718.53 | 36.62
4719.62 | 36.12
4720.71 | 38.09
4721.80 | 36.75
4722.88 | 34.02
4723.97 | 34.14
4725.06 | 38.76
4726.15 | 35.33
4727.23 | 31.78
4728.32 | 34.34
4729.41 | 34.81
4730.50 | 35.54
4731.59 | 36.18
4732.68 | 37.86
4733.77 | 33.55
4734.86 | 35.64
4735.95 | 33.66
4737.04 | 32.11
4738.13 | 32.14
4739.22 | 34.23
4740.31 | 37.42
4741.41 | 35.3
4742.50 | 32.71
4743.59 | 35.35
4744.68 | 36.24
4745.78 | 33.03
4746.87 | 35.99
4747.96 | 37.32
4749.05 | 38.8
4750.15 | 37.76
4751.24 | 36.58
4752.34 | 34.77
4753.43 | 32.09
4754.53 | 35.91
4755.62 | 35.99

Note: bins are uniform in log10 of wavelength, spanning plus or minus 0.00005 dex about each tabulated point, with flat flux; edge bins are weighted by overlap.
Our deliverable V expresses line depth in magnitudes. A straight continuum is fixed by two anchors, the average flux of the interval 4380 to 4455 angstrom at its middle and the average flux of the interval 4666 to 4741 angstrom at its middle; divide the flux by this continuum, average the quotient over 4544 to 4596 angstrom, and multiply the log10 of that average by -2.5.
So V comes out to -0.19 mag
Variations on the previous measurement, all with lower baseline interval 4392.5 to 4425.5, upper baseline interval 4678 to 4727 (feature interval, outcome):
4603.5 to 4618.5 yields -0.184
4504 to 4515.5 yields -0.143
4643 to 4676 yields -0.052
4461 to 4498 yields -0.081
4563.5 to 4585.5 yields -0.216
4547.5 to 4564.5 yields -0.179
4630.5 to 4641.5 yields -0.095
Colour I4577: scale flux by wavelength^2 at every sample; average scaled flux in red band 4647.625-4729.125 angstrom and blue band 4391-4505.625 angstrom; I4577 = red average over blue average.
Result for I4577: 1.61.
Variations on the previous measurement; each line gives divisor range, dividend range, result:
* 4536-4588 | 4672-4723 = 1.11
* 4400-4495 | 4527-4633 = 1.51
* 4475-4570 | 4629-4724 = 1.24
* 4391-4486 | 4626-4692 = 1.64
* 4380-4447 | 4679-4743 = 1.86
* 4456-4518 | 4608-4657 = 1.38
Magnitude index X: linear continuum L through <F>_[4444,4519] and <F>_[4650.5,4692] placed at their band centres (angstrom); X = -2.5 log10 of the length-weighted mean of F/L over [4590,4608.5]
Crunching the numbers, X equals -0.09 mag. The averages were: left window 26.7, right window 34.5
